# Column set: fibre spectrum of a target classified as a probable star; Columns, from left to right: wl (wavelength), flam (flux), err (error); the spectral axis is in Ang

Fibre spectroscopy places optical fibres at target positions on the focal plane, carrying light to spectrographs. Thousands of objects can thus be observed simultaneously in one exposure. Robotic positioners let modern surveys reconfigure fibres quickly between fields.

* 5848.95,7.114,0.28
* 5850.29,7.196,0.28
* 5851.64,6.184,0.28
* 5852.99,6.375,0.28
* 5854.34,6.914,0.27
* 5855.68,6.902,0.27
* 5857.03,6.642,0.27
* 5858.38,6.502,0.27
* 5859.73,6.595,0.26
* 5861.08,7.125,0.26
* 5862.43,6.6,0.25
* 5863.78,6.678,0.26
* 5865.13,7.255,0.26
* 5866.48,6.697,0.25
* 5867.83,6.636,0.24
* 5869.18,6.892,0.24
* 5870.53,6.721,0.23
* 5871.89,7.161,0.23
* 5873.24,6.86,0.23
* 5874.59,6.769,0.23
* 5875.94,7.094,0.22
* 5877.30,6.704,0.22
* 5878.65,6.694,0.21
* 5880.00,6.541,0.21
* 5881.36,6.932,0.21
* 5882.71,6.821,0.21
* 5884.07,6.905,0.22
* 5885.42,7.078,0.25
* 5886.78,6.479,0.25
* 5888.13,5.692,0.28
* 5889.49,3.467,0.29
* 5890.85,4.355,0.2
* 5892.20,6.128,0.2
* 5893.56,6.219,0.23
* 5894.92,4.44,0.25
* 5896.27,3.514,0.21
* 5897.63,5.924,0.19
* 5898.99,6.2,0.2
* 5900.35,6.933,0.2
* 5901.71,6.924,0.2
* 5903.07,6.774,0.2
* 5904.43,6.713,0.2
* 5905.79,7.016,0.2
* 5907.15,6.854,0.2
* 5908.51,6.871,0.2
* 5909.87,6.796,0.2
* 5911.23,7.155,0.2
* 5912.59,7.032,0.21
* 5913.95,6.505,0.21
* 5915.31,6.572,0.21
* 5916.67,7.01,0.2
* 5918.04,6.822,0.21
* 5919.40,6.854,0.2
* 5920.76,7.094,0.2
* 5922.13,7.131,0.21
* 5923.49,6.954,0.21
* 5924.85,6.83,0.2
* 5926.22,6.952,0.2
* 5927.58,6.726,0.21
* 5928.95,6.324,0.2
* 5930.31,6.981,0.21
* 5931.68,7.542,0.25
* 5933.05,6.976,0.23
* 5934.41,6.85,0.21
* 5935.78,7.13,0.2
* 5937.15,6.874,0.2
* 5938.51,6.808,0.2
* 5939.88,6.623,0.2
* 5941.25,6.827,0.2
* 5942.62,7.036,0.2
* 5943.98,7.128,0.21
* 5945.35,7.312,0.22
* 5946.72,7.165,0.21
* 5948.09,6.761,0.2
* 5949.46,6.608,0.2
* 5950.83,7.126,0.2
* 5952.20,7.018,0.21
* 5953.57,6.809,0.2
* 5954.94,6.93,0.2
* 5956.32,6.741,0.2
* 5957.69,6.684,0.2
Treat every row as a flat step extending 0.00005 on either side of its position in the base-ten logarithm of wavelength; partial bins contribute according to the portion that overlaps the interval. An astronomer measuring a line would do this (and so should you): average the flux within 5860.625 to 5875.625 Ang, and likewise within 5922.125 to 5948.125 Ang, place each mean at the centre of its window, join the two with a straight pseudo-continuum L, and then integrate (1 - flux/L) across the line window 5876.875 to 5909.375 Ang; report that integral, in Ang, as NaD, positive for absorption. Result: 3.4 Ang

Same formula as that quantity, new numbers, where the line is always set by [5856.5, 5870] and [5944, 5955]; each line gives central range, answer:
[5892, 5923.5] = 1.7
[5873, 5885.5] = 0.0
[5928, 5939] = 0.0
